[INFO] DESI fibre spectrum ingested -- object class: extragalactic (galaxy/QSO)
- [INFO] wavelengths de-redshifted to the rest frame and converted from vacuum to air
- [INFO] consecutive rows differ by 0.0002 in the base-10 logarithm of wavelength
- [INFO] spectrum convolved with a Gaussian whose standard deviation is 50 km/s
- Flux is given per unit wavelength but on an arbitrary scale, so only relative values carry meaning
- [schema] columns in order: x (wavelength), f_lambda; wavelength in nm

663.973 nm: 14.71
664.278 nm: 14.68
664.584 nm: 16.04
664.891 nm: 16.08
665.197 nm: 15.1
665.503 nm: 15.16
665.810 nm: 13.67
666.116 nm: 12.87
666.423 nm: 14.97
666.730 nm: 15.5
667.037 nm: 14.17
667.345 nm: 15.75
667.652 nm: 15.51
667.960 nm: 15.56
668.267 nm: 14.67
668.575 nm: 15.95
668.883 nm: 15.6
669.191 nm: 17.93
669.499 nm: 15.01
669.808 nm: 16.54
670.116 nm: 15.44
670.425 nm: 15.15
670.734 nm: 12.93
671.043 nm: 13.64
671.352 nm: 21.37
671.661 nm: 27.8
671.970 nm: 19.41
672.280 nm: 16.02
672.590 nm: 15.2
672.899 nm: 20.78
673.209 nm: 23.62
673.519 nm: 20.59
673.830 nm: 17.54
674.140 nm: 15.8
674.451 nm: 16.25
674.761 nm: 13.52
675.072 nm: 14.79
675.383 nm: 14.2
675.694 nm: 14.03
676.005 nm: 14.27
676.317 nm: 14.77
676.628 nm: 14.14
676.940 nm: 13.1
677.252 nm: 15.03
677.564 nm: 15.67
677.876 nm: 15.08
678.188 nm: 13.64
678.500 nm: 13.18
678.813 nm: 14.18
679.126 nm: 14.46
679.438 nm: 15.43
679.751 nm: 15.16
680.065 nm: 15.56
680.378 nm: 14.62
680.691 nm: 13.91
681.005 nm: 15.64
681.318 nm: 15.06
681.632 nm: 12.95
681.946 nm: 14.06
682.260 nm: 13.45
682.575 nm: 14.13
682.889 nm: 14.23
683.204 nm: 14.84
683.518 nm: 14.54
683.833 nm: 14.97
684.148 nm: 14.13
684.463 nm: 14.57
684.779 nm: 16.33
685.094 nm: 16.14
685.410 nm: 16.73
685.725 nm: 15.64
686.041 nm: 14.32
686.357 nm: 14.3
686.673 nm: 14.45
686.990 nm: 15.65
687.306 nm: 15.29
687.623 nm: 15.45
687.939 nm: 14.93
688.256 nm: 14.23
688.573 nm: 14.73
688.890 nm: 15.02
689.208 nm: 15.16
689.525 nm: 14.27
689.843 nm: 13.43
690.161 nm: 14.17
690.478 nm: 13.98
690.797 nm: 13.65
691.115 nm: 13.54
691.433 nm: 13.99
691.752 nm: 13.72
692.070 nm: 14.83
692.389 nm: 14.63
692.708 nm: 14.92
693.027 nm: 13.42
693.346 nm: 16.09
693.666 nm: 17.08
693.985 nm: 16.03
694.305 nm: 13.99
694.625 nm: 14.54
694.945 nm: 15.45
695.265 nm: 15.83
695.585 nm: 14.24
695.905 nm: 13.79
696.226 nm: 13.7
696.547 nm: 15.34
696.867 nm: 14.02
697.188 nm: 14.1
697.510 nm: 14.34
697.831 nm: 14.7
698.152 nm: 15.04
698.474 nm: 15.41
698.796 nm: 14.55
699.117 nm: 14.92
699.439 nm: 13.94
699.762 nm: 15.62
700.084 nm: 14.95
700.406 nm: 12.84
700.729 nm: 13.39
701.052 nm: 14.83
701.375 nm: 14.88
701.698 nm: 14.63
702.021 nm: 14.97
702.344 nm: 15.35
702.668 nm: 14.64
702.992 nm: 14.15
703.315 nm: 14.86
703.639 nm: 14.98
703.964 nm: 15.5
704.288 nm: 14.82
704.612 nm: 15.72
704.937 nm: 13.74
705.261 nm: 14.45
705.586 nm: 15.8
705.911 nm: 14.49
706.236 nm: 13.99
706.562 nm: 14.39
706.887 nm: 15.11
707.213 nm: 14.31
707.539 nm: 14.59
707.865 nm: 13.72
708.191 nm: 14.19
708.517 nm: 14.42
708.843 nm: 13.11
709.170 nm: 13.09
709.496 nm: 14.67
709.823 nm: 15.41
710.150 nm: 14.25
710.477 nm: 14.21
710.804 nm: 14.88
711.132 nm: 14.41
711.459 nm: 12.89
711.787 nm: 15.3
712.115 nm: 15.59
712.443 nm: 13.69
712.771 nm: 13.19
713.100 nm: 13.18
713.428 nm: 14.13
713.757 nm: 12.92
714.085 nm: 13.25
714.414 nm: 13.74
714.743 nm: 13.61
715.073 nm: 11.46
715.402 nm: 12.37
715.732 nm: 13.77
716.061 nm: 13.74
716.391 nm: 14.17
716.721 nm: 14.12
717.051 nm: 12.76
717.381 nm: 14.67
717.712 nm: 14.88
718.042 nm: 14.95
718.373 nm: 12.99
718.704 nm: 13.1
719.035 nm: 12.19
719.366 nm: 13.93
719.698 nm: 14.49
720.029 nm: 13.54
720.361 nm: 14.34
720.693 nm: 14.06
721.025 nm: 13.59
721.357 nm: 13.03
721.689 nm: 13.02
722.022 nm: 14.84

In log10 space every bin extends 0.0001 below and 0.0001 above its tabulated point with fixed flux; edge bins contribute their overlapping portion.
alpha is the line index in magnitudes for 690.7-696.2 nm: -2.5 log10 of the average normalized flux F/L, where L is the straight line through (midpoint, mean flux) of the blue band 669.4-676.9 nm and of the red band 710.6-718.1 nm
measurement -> 0.04 mag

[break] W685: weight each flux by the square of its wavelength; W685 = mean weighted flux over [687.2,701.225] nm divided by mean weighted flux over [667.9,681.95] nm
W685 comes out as 0.97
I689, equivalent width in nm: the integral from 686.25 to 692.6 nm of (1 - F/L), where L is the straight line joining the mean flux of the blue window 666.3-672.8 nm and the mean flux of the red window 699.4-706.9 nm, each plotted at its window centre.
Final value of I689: 0.379 nm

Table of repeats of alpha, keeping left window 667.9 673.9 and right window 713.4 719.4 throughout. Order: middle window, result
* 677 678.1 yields 0.14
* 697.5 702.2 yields 0.03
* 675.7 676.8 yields 0.19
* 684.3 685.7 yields 0.03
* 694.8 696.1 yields 0.04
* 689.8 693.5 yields 0.11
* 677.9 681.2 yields 0.15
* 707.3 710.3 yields 0.00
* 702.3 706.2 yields -0.02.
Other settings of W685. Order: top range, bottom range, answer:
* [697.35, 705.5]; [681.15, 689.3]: 1.04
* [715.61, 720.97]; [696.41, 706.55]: 0.99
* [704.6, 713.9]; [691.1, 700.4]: 1.01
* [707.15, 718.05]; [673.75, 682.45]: 1.05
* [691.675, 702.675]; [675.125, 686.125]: 1.05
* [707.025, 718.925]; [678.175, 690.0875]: 1.02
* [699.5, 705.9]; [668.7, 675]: 0.92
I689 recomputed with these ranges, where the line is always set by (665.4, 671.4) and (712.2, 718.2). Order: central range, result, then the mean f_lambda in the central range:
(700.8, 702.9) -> -0.11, 14.8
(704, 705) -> -0.07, 15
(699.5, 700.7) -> -0.01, 14.3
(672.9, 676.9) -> -0.31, 16.2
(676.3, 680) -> 0.10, 14.5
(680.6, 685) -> 0.07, 14.5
